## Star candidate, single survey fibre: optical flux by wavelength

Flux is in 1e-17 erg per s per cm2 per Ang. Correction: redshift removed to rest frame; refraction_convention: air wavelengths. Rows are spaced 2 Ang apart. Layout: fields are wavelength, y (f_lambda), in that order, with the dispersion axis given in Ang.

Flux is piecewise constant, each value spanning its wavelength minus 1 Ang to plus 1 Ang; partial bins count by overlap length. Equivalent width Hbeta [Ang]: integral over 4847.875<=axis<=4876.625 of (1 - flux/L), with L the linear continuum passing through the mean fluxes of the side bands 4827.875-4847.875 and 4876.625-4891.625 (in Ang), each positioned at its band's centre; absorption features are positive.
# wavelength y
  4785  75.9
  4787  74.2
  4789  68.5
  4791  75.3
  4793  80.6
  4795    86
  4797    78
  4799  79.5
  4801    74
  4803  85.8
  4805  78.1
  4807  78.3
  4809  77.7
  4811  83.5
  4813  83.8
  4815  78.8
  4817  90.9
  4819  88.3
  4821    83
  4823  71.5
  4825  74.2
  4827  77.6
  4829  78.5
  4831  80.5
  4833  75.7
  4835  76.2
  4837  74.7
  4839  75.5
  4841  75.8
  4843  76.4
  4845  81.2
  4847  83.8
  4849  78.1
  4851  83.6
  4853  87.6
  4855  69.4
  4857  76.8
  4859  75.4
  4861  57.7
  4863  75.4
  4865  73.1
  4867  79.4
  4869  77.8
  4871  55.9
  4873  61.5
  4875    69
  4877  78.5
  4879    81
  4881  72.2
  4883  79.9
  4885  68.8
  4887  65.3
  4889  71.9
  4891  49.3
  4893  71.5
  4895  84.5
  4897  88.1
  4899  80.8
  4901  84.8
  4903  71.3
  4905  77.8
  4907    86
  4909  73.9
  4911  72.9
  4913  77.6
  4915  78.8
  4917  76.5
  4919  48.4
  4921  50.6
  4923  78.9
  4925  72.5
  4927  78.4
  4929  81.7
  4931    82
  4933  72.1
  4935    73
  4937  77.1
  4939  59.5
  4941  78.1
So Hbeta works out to 0.5 Ang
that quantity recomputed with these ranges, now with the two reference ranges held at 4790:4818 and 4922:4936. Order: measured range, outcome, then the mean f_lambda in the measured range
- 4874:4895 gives 1.9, 71.4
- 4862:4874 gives 1.3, 70.5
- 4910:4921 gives 1.2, 69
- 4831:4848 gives 0.4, 77.6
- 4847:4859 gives 0.0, 79.2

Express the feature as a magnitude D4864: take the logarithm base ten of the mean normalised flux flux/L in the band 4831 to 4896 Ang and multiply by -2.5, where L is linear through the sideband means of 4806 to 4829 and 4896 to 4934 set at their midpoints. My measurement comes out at 0.06 mag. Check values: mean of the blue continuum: 80.6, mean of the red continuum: 75.4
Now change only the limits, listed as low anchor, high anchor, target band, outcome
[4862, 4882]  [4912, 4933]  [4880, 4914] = -0.04 mag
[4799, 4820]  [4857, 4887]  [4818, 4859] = -0.02 mag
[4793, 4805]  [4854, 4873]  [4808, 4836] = -0.04 mag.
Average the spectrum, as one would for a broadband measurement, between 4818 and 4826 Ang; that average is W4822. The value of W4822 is 79.2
